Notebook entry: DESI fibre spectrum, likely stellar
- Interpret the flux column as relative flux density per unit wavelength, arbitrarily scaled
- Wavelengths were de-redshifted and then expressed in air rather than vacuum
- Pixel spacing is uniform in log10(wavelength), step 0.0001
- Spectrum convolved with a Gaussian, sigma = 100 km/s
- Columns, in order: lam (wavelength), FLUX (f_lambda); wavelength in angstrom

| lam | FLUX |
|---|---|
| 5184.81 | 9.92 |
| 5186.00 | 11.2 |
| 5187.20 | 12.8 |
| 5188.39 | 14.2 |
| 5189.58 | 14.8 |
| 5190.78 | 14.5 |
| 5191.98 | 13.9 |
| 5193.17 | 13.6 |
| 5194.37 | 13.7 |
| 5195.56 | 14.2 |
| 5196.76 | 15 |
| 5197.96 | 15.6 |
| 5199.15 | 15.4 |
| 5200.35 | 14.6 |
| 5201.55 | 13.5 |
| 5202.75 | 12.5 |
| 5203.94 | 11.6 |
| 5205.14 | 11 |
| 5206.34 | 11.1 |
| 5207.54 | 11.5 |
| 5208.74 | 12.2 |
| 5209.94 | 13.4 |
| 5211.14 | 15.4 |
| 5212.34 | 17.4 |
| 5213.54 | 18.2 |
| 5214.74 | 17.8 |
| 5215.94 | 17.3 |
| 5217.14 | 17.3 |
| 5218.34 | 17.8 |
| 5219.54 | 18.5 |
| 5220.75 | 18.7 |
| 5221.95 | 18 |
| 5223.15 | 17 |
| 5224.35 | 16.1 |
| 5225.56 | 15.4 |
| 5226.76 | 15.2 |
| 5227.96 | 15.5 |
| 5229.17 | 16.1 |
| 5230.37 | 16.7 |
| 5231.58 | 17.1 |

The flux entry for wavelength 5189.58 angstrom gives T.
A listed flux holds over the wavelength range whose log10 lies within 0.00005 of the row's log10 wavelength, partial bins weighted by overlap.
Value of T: 14.8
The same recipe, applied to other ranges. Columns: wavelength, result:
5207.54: 11.5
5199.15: 15.4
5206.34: 11.1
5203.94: 11.6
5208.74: 12.2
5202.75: 12.5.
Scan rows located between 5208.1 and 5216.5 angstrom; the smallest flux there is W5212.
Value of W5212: 12.2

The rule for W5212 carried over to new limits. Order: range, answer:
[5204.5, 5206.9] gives 11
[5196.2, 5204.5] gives 11.6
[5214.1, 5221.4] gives 17.3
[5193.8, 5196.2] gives 13.7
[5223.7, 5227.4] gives 15.2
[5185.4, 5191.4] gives 11.2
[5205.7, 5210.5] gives 11.1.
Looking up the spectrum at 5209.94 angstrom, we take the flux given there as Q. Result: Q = 13.4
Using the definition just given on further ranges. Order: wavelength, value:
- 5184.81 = 9.92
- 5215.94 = 17.3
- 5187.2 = 12.8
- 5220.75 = 18.7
